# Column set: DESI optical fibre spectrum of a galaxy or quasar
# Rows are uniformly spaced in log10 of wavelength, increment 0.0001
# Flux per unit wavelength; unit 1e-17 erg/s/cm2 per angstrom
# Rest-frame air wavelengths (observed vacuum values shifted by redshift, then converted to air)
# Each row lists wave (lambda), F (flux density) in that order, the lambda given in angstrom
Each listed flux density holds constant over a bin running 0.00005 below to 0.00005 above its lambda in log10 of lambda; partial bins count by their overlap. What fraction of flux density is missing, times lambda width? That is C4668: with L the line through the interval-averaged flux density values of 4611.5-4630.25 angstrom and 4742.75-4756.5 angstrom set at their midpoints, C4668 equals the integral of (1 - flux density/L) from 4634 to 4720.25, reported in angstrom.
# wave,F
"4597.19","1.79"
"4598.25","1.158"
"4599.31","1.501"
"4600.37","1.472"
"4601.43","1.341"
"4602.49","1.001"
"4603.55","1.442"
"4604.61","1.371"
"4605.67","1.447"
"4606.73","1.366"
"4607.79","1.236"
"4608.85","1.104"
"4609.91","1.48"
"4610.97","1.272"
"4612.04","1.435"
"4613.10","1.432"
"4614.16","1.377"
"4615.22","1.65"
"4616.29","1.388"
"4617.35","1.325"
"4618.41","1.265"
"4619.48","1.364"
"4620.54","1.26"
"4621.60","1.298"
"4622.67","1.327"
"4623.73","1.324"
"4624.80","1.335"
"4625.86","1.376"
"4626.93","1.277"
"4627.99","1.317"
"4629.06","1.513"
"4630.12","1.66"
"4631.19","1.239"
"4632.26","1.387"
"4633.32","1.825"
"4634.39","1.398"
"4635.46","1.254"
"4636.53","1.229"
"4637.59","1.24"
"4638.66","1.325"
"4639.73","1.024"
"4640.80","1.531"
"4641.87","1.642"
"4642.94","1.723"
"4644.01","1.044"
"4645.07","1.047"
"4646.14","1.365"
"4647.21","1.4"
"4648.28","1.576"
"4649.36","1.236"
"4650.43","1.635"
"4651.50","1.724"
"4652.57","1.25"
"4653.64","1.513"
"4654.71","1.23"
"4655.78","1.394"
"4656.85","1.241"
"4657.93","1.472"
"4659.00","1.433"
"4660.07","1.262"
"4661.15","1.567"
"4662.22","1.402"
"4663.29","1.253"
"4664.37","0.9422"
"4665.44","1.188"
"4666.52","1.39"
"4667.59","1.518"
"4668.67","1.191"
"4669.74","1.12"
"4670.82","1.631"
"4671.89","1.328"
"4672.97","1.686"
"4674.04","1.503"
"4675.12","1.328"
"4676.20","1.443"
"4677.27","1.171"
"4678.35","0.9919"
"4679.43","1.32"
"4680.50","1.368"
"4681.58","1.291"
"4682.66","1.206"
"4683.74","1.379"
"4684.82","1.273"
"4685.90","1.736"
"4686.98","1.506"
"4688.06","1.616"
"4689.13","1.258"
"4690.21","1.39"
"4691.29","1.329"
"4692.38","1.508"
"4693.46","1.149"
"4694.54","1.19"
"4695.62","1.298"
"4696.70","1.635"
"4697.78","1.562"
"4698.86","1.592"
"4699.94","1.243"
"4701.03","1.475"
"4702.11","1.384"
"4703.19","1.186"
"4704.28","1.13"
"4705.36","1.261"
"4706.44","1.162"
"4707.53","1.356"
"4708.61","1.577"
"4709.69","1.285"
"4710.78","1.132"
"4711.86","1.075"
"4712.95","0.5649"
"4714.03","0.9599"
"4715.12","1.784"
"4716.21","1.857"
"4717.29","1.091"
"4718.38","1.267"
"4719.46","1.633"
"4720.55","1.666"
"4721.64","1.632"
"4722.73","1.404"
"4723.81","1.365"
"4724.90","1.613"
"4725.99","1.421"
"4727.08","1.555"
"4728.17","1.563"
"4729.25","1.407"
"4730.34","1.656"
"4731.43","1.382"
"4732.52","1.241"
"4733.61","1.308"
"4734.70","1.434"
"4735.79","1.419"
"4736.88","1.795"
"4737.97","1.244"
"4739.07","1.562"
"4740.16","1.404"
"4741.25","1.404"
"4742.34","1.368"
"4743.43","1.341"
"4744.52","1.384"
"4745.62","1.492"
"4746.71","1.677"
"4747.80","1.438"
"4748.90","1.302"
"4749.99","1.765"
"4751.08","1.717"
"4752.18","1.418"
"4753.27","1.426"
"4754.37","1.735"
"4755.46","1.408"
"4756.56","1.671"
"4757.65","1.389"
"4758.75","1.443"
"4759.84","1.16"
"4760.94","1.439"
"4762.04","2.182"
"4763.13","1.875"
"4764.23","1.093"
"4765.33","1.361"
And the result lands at 5.25 angstrom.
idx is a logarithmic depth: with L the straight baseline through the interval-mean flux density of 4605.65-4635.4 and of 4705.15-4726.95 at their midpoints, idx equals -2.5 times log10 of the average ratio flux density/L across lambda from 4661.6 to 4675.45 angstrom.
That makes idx 0.02 mag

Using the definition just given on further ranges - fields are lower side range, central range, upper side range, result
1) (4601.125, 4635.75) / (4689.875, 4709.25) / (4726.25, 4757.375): 0.07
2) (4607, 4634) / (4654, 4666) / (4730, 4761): 0.08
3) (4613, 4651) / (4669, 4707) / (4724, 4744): 0.04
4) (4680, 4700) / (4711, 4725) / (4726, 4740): 0.06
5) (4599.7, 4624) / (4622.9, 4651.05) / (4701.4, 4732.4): -0.02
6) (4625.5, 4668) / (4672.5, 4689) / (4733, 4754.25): 0.02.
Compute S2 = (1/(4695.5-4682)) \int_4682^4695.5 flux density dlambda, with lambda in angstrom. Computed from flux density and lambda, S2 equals 1.37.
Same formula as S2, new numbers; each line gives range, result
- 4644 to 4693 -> 1.37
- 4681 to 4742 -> 1.39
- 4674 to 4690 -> 1.36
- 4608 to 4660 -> 1.38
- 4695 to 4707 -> 1.36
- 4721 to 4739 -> 1.47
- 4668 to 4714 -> 1.33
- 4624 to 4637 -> 1.4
